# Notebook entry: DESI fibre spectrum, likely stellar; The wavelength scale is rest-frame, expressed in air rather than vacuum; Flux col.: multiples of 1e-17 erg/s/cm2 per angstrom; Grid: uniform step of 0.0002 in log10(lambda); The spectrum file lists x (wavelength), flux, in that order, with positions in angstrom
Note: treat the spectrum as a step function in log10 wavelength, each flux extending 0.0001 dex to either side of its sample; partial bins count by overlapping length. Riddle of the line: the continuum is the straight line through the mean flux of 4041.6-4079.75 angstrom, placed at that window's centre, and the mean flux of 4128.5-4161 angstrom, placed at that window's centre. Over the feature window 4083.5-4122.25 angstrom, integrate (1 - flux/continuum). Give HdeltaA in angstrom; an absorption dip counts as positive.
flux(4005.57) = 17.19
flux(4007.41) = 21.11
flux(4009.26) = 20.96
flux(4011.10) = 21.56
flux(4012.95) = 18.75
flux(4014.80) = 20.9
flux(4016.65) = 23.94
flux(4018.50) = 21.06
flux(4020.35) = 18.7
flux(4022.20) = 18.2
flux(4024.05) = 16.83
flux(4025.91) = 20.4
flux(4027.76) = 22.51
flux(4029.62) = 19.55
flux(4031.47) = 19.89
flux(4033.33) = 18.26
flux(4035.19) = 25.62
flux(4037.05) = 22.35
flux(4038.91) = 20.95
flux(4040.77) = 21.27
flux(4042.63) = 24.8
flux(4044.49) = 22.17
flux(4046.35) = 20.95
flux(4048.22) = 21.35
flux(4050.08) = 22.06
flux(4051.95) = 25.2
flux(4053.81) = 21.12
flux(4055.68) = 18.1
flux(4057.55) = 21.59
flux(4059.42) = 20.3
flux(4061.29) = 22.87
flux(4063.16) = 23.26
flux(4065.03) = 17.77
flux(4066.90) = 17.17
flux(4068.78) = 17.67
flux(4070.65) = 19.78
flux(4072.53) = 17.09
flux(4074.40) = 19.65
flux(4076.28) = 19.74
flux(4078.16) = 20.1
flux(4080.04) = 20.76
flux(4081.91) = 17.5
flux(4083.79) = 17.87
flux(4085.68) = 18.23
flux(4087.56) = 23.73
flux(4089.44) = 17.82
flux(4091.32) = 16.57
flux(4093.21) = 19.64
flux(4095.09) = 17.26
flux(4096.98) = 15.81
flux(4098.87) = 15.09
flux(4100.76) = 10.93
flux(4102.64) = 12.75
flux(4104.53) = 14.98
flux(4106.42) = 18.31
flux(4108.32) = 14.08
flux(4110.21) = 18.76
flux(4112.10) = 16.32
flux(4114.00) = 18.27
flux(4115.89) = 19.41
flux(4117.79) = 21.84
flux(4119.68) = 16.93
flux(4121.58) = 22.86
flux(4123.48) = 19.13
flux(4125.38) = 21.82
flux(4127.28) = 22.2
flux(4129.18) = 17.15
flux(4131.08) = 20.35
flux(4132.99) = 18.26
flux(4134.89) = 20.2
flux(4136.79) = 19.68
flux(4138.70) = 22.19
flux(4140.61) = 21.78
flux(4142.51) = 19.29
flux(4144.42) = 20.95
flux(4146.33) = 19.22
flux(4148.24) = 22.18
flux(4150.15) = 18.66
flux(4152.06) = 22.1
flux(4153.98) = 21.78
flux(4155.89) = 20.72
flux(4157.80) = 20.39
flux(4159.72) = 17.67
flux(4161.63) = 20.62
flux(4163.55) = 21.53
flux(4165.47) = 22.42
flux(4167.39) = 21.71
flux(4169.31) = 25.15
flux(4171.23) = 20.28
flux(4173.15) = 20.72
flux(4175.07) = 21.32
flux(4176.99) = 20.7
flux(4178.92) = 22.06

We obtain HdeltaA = 5.6 angstrom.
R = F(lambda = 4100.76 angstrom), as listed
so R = 10.93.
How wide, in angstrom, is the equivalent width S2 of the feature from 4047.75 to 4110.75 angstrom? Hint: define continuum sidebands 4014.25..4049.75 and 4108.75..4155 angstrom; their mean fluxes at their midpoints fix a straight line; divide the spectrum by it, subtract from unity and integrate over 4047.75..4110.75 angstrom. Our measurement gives 5.9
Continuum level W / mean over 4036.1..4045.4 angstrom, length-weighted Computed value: 22.3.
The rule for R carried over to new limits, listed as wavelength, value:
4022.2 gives 18.2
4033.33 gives 18.26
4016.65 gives 23.94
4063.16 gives 23.26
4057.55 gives 21.59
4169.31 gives 25.15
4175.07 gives 21.32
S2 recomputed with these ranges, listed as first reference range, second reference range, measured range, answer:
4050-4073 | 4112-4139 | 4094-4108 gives 3.48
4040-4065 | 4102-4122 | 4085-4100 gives 0.86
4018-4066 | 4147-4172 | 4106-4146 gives 3.02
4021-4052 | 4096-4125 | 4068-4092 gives -0.26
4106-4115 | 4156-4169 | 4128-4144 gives -0.80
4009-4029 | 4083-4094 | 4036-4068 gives -2.73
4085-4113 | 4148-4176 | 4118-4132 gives -1.25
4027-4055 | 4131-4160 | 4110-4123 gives 0.98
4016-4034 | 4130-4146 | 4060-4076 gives 0.48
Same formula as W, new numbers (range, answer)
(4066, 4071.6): 18.2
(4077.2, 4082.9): 19.5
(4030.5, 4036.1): 21.2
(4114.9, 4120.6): 19.4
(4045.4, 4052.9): 22.4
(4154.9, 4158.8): 20.6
